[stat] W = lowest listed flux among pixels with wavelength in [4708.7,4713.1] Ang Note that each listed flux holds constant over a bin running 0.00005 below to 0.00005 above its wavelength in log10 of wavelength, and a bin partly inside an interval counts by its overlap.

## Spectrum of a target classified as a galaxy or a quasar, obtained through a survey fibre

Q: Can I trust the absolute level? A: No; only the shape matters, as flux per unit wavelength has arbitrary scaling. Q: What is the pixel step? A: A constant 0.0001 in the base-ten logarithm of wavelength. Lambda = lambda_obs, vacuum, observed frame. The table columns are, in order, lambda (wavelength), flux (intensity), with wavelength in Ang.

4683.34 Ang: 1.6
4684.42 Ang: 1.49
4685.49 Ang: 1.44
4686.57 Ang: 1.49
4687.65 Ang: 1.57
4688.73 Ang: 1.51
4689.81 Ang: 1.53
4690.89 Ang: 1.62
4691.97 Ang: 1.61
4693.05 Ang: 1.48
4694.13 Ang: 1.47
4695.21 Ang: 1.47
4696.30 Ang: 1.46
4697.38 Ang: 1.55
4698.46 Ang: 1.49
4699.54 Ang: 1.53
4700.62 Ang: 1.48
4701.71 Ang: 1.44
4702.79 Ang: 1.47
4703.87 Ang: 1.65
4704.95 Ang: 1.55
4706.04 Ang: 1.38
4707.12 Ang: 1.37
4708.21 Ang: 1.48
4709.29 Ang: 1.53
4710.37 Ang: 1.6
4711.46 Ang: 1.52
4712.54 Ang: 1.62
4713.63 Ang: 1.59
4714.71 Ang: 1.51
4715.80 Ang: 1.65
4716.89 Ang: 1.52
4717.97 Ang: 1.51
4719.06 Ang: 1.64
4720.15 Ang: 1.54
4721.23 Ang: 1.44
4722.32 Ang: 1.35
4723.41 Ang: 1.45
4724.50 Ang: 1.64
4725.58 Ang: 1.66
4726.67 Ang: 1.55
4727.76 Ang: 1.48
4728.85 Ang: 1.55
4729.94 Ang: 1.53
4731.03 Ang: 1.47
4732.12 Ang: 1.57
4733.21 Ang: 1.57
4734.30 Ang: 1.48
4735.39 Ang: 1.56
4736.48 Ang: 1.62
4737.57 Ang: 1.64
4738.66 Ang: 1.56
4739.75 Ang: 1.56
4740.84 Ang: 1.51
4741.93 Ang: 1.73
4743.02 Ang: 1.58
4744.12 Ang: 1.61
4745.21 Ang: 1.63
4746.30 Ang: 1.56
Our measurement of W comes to 1.52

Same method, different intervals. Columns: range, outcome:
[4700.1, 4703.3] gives 1.44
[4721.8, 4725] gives 1.35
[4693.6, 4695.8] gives 1.47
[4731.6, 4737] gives 1.48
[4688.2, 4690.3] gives 1.51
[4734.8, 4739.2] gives 1.56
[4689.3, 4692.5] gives 1.53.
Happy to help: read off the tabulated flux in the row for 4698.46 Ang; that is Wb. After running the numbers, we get 1.49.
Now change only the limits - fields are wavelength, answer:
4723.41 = 1.45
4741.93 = 1.73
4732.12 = 1.57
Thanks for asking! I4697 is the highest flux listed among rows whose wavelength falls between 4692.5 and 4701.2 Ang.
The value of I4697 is 1.55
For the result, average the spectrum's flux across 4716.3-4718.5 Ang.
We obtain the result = 1.52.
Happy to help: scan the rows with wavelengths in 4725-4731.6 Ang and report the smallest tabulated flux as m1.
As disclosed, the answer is 1.47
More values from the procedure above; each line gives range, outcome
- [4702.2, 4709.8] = 1.37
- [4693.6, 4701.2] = 1.46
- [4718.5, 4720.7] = 1.54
